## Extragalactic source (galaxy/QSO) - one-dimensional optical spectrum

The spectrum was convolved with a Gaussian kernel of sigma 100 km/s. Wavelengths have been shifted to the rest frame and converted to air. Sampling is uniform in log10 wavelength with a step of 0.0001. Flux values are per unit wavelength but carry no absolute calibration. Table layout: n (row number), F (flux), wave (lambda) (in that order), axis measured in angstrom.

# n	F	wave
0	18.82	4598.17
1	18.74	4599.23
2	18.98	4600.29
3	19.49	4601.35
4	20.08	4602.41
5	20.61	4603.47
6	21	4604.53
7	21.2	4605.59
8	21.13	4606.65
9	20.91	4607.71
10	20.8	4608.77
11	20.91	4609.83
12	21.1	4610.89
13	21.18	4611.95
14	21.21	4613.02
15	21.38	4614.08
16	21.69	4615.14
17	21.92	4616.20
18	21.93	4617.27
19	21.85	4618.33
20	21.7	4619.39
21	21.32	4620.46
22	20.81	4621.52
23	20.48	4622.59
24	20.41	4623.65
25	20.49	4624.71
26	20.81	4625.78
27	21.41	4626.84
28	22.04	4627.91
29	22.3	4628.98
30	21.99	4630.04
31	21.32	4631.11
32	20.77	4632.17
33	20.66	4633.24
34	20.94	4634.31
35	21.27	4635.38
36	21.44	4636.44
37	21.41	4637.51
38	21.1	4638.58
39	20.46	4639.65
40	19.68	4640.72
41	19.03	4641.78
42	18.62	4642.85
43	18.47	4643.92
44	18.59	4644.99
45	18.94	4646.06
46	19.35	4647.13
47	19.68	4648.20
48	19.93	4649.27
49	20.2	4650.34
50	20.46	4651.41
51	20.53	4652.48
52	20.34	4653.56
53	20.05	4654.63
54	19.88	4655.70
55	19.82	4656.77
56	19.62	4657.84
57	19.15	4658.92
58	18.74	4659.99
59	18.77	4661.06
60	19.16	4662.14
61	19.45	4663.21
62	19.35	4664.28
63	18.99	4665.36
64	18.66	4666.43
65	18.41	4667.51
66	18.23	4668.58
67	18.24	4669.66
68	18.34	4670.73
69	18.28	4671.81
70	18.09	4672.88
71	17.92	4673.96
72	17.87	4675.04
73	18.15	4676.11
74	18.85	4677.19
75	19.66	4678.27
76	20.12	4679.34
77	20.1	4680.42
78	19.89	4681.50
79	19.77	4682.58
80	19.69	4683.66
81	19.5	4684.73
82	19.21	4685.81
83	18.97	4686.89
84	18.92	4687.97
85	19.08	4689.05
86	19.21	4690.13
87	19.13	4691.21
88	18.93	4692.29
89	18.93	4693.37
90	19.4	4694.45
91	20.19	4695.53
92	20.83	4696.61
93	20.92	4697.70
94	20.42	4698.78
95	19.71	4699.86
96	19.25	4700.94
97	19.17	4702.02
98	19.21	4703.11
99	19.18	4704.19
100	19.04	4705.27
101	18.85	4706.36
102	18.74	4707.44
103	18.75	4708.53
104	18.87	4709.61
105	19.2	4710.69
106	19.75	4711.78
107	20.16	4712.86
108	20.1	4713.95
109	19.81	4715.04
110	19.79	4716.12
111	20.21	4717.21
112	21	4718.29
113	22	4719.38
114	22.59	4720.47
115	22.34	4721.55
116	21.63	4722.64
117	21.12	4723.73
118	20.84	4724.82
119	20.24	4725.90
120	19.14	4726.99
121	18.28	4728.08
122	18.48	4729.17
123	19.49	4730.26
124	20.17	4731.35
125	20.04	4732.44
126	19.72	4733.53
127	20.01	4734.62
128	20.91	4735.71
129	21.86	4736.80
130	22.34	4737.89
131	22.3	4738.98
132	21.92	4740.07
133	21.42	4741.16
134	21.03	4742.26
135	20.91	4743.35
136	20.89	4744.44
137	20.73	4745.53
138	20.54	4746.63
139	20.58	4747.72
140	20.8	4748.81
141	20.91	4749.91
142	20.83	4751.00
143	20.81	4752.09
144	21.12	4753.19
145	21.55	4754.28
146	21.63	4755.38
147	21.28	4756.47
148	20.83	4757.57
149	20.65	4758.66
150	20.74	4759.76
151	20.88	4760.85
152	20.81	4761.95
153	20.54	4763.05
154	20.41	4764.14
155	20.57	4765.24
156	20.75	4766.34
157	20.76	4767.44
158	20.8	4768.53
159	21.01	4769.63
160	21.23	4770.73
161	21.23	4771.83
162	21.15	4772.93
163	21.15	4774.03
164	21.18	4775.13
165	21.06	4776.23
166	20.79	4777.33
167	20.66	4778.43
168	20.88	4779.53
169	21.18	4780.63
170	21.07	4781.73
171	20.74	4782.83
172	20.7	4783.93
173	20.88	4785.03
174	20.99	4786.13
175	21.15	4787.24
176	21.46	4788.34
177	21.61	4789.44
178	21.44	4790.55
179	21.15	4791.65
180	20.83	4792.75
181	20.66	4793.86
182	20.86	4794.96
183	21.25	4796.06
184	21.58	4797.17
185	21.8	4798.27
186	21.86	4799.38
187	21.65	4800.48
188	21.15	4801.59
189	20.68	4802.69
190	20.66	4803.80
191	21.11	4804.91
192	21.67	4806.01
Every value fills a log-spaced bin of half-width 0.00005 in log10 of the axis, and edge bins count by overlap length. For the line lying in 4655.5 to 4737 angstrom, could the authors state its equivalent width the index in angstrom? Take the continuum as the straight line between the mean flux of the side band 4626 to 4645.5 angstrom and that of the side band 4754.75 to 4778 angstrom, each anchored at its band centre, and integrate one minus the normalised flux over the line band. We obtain 4.8 angstrom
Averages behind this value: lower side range 20.6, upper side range 20.9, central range 19.6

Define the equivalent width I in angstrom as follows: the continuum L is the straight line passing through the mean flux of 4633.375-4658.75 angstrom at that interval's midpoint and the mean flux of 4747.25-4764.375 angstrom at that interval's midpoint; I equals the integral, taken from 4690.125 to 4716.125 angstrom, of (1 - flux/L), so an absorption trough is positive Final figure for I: 1.2 angstrom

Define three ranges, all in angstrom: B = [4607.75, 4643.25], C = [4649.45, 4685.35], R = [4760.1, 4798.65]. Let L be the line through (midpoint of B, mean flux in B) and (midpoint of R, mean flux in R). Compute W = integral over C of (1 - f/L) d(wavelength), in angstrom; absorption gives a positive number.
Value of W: 3.1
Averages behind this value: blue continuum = 21.1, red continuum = 21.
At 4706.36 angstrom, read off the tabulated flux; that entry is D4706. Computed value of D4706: 18.85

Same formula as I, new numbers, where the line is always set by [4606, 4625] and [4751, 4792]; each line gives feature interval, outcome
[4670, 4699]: 2.5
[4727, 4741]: 0.4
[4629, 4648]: 0.8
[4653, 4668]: 1.3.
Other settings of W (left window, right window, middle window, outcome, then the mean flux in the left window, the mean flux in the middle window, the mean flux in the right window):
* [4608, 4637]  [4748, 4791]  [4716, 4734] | 0.5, 21.3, 20.4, 21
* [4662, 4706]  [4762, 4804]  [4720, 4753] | -1.0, 19.2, 20.8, 21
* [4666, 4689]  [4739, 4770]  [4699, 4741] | -0.3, 18.9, 20.2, 20.9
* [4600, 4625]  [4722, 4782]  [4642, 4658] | 1.0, 21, 19.6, 20.8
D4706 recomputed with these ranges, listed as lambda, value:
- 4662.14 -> 19.16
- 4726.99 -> 19.14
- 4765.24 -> 20.57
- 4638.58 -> 21.1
